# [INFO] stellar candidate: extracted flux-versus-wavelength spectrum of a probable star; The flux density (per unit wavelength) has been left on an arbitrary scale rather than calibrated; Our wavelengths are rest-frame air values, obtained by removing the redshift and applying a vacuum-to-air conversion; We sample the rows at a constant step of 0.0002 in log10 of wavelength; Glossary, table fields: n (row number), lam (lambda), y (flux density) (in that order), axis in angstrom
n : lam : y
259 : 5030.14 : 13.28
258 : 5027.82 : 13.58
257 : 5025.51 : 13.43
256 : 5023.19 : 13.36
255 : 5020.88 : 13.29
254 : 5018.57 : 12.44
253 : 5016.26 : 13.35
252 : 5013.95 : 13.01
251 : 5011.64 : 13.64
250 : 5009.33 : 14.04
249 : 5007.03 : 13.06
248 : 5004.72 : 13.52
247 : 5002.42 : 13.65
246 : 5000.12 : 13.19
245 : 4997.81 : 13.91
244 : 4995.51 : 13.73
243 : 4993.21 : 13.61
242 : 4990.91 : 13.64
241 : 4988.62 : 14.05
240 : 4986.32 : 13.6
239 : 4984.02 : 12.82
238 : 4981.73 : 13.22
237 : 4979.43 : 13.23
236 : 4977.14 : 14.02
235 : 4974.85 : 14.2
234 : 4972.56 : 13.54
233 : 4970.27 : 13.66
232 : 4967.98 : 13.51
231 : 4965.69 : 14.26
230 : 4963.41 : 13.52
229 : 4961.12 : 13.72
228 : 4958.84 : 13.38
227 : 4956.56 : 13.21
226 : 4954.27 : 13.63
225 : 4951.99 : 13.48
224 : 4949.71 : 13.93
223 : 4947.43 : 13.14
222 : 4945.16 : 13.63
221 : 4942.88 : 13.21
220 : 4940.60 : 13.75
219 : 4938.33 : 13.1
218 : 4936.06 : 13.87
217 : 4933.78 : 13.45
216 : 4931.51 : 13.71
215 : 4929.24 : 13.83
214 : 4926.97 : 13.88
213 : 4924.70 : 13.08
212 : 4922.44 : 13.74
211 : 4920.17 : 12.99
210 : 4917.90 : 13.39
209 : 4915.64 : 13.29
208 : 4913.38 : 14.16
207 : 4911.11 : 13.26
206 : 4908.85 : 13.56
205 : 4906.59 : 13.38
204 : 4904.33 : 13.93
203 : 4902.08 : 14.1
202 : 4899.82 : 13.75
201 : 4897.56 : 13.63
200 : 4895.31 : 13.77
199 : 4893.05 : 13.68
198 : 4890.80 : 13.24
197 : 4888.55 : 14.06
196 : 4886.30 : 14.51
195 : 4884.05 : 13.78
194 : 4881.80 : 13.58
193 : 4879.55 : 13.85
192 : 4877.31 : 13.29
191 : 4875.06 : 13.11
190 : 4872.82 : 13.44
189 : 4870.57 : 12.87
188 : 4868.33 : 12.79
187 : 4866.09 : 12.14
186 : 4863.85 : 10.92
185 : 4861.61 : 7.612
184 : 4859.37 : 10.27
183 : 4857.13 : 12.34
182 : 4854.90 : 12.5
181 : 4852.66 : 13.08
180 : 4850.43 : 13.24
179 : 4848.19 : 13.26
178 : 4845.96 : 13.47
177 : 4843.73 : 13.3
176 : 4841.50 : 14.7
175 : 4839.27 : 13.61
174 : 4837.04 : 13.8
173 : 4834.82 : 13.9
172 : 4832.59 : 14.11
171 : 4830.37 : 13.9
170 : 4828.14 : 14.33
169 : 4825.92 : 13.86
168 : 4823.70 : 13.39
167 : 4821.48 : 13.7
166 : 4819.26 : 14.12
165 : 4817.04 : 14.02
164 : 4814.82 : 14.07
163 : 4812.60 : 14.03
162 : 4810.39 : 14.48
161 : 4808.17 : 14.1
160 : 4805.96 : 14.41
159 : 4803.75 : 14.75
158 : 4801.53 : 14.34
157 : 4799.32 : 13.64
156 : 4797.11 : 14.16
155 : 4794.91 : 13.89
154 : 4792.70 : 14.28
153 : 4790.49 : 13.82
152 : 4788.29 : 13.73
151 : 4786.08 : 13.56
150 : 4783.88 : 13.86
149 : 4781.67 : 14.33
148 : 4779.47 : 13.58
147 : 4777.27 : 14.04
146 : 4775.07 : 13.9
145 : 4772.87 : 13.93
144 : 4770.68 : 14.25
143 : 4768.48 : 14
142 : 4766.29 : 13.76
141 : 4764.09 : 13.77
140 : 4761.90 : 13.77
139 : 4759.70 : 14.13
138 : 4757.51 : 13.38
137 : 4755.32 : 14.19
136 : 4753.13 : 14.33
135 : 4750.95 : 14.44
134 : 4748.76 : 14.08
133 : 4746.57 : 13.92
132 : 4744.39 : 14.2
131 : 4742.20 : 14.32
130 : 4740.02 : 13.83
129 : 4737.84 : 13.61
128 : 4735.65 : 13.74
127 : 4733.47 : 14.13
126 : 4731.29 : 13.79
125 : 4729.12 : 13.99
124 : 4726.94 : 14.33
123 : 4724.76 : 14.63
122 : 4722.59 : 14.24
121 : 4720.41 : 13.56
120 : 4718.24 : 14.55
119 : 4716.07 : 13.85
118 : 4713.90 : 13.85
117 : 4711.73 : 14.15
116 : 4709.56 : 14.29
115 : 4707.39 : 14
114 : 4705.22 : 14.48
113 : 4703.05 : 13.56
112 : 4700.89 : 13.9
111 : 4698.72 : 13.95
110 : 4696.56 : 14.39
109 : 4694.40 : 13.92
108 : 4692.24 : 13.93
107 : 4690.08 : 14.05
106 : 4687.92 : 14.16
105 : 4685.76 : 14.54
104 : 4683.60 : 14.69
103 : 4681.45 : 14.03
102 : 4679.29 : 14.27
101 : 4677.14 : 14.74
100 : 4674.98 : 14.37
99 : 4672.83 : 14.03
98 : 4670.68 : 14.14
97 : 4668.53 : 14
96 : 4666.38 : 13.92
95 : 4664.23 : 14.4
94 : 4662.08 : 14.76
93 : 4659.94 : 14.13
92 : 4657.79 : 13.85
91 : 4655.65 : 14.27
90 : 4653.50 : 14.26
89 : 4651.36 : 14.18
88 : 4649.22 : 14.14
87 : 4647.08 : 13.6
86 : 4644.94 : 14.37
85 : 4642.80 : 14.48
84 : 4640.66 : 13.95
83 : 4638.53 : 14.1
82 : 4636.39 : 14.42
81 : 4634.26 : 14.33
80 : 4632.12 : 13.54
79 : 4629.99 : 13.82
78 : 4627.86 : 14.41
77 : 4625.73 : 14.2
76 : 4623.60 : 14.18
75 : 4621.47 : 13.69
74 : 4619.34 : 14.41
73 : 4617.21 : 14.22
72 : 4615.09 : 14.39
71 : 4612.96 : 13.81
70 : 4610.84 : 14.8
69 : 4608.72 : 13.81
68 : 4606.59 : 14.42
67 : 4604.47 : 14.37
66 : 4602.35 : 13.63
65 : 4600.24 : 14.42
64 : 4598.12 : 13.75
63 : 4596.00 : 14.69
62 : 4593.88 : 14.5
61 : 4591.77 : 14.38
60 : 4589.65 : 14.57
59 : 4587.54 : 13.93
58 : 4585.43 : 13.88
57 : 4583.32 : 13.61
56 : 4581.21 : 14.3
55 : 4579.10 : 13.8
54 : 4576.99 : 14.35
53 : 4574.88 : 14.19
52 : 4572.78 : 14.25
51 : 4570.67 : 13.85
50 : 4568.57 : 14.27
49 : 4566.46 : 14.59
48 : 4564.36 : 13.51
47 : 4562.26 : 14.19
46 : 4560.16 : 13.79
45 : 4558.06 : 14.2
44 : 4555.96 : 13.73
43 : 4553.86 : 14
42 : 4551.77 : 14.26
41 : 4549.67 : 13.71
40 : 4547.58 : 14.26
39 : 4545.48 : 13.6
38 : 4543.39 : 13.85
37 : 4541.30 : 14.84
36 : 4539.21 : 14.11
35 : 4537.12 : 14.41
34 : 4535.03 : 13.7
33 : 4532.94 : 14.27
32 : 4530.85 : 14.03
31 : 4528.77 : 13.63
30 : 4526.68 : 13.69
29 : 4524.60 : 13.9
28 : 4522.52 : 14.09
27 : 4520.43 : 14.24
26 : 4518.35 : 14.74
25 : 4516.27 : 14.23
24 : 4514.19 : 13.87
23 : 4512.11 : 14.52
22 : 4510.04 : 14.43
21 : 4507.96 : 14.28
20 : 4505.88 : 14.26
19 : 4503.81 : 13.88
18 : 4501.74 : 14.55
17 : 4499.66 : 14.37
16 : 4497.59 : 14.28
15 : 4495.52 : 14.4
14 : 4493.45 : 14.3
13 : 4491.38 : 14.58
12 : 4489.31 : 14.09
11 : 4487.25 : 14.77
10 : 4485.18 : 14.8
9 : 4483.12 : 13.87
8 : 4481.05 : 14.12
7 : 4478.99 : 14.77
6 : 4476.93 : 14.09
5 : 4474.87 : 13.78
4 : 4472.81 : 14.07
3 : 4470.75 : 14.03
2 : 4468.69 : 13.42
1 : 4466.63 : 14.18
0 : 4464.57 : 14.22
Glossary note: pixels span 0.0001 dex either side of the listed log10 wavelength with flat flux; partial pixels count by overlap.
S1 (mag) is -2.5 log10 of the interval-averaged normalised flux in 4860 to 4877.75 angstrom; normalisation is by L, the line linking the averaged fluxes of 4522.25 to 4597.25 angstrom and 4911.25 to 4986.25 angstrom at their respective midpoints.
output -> 0.15 mag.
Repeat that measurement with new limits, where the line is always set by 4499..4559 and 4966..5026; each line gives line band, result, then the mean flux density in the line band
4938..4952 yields 0.01 mag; 13.5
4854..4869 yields 0.22 mag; 11.2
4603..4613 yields -0.02 mag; 14.3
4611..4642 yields -0.01 mag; 14.1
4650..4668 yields -0.02 mag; 14.2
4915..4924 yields 0.02 mag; 13.3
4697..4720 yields -0.01 mag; 14.1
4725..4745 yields -0.01 mag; 14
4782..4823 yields -0.02 mag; 14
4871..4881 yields 0.02 mag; 13.4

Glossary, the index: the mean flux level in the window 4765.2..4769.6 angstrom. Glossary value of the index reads 13.9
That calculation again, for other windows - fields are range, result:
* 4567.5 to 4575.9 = 14.1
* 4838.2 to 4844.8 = 13.9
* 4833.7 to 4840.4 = 13.8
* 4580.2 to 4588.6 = 13.9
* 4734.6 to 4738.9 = 13.6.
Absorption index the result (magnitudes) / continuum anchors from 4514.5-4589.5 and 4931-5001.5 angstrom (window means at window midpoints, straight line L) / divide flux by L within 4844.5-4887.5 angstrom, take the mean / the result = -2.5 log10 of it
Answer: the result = 0.09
